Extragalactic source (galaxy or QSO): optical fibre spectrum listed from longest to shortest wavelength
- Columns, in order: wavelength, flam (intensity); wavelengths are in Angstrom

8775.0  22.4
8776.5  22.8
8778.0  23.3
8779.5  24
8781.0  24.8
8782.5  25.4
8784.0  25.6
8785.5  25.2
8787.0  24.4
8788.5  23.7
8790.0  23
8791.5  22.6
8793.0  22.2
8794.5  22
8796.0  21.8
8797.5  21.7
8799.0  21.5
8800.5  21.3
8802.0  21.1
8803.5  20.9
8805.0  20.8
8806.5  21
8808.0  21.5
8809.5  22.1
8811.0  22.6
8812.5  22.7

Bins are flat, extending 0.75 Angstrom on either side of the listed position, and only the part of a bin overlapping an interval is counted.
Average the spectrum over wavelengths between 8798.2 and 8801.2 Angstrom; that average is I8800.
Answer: 21.4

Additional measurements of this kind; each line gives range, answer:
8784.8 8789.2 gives 24.4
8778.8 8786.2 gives 25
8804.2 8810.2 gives 21.3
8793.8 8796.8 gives 21.9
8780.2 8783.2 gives 25.1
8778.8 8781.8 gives 24.4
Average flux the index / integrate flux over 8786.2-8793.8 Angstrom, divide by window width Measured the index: 23.2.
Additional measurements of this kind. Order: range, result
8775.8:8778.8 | 23.1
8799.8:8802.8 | 21.2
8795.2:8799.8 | 21.7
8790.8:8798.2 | 22.1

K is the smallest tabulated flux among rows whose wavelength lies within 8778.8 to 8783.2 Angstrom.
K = 24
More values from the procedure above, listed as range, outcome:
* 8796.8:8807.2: 20.8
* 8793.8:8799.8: 21.5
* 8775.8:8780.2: 22.8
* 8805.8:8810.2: 21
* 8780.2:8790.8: 23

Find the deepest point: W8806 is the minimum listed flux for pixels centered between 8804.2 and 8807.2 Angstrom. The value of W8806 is 20.8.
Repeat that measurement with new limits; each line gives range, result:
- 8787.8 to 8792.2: 22.6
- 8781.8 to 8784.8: 25.4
